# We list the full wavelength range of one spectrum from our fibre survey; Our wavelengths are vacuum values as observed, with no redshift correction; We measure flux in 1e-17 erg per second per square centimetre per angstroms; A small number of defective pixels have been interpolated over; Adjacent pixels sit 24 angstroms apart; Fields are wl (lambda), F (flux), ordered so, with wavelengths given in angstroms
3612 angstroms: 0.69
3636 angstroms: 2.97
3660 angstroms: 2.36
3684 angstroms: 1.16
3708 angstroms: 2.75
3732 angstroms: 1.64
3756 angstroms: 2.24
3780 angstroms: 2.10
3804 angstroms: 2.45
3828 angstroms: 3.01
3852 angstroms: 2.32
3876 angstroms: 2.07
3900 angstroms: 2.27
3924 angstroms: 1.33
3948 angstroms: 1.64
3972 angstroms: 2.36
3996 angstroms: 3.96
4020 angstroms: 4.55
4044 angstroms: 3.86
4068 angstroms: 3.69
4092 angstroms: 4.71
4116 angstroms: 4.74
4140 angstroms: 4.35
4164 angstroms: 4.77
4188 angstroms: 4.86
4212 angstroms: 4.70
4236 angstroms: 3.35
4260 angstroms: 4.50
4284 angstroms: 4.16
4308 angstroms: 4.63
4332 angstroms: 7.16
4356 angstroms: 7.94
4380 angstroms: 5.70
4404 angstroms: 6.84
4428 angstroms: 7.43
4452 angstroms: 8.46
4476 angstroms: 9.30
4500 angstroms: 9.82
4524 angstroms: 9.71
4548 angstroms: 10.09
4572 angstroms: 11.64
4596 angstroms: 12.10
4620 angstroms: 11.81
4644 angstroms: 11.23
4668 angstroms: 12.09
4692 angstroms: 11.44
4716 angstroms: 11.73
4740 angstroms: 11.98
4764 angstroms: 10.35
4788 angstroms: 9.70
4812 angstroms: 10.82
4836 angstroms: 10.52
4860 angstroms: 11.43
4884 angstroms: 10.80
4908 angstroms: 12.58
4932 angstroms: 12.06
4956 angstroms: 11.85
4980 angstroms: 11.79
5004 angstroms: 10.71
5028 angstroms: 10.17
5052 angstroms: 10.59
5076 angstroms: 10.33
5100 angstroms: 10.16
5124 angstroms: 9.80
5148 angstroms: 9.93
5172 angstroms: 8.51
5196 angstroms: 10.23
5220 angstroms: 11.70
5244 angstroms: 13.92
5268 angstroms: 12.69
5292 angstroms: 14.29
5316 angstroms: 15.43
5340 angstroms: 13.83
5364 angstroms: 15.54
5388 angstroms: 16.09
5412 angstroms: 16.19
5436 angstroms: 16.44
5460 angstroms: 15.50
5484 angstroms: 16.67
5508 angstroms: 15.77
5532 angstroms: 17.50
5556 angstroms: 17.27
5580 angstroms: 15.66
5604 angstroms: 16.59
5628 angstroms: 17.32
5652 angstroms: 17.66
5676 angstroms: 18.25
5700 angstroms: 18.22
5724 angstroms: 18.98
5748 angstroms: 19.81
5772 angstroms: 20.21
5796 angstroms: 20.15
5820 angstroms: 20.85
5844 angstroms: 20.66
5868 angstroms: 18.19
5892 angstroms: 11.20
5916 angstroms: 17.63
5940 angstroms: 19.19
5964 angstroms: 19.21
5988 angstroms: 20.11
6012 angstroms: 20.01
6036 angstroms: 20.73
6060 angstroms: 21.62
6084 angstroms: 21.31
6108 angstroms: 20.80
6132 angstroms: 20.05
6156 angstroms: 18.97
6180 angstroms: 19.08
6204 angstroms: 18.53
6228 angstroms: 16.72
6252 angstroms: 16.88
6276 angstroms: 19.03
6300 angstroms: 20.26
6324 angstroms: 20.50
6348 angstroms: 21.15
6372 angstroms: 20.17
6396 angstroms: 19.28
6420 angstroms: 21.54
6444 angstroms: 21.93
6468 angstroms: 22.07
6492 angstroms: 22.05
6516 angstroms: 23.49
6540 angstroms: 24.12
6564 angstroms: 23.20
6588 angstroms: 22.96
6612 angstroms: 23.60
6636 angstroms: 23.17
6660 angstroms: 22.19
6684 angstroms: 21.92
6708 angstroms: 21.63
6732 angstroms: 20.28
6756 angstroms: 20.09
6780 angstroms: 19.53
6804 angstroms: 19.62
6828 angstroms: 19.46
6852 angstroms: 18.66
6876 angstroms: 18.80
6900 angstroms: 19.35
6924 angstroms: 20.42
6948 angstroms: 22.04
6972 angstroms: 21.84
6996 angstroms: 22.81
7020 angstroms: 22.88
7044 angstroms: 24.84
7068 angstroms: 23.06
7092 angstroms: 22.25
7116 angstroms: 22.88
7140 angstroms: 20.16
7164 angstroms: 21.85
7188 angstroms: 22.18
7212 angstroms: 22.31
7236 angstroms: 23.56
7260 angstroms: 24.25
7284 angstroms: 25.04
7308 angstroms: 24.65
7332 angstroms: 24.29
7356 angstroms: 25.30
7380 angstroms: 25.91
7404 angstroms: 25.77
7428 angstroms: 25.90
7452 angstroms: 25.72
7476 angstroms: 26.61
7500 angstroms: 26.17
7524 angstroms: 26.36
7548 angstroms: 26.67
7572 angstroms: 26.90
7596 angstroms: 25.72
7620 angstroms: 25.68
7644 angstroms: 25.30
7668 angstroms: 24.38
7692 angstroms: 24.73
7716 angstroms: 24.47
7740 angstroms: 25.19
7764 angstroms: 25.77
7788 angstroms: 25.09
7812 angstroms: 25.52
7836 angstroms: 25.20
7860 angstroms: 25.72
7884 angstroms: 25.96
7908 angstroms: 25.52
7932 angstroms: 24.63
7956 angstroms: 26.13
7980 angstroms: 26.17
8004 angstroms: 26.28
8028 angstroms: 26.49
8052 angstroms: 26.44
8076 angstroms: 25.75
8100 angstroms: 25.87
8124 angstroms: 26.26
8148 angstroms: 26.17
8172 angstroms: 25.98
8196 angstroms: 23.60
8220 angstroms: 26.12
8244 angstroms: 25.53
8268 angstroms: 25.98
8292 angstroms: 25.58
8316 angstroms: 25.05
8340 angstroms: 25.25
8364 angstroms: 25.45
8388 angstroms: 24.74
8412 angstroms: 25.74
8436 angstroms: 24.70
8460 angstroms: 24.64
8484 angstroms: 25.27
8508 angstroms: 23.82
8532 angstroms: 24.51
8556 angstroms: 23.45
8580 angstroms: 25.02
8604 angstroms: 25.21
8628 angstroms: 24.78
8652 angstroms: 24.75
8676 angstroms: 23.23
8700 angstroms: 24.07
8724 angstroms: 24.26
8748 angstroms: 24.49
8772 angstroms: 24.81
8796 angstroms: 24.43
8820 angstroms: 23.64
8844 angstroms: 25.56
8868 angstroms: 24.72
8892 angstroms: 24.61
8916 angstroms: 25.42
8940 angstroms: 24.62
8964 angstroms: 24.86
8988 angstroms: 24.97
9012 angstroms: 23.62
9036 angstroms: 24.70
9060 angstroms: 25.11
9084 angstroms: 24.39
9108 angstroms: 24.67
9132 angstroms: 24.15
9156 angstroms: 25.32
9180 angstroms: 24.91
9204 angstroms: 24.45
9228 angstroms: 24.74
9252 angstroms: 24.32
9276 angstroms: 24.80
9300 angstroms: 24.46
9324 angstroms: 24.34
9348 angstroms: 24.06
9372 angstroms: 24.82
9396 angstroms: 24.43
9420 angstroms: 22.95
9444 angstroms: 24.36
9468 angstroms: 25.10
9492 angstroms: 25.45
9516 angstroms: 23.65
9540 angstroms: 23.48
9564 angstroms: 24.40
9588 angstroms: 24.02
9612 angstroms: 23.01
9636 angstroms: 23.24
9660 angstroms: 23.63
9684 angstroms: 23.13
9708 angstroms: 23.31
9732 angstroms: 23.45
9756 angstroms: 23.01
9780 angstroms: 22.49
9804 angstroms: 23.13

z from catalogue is 0.000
